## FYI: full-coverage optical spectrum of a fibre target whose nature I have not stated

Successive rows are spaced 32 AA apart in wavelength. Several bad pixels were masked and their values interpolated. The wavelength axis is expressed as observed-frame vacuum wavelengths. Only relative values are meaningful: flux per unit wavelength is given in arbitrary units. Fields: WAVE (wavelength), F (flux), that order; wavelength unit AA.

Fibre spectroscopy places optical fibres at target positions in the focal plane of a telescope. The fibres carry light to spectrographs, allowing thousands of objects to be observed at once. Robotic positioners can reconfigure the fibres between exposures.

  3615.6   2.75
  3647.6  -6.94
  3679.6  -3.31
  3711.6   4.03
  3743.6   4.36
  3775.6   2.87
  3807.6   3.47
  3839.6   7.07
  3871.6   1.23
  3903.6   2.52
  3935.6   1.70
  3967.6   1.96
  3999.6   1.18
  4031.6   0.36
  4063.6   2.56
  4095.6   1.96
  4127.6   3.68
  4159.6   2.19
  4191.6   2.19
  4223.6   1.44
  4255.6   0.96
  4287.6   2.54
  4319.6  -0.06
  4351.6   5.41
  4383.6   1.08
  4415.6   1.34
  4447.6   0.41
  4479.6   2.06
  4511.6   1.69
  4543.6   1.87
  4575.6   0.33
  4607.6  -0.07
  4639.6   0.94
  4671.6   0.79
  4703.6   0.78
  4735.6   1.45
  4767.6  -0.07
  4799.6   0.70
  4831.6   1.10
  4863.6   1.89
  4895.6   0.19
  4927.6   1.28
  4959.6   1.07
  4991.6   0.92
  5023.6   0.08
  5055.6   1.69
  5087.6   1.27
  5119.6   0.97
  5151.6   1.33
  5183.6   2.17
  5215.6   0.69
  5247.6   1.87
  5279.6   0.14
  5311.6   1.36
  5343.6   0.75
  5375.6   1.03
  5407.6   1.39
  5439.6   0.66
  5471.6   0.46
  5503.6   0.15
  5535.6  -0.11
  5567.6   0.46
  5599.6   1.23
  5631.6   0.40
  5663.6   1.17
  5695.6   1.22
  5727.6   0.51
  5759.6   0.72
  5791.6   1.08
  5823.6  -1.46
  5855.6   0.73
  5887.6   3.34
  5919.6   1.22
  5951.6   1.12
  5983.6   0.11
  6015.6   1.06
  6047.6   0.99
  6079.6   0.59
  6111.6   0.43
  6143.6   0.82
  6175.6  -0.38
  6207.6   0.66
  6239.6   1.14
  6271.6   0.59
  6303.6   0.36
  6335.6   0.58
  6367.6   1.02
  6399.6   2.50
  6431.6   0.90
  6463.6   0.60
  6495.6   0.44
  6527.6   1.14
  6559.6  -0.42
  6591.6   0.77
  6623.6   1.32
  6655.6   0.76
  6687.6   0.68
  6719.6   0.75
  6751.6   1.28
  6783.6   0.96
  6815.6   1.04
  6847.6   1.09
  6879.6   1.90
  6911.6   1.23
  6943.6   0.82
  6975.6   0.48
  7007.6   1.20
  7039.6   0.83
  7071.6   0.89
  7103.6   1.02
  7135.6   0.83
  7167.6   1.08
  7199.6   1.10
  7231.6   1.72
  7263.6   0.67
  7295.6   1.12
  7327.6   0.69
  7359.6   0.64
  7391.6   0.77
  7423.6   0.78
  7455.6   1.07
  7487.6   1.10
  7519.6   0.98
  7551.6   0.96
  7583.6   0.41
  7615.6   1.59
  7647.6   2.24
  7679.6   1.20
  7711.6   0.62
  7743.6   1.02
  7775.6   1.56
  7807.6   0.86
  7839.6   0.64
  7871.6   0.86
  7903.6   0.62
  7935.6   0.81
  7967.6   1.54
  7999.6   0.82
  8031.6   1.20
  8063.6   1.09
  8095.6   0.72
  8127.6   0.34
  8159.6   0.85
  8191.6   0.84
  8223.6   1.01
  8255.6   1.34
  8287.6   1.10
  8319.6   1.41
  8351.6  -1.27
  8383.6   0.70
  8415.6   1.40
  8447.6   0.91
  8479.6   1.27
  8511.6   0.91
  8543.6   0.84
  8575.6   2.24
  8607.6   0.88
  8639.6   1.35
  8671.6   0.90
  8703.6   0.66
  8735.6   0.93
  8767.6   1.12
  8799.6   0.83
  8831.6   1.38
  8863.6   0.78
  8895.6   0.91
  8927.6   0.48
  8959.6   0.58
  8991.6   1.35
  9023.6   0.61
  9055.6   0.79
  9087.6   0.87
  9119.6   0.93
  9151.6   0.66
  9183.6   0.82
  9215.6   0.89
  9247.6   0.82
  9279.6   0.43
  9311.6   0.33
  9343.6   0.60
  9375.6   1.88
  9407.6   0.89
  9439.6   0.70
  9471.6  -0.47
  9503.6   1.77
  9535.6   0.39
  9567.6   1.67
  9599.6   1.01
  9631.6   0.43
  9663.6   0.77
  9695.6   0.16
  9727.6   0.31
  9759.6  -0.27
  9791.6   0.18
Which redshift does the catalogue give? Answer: 0.71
